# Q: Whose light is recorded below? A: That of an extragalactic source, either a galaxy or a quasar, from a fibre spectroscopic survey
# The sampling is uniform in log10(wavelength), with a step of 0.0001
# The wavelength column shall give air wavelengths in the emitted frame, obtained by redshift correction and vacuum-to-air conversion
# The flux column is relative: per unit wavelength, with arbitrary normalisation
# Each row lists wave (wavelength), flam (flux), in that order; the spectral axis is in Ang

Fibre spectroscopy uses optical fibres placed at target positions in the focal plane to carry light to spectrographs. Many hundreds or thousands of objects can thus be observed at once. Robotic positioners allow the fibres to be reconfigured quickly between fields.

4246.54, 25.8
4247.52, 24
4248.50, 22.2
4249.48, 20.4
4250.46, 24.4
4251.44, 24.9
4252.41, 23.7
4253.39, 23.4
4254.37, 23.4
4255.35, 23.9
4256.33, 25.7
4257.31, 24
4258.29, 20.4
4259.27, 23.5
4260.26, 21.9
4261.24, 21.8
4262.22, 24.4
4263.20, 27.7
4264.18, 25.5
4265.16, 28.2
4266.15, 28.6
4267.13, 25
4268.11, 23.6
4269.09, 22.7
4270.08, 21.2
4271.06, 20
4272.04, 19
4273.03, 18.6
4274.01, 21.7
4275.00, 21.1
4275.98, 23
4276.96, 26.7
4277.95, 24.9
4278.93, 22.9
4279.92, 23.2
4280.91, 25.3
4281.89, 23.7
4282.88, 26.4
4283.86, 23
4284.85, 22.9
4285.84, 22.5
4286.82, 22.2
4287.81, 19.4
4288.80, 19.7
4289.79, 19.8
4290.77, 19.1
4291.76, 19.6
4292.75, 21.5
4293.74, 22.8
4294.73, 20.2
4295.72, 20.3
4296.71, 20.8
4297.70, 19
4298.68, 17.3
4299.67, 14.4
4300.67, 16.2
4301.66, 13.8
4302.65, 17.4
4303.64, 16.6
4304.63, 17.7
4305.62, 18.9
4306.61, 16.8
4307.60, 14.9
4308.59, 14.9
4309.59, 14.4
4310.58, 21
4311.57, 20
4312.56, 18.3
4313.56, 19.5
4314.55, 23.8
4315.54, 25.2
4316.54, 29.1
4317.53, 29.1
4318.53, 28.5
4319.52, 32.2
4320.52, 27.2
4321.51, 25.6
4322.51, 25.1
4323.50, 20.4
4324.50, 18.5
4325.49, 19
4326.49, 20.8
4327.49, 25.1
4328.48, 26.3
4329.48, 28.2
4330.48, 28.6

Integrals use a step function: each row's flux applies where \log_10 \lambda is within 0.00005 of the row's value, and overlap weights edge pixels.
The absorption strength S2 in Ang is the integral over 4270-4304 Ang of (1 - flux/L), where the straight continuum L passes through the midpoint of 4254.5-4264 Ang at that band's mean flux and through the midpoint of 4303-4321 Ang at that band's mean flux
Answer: 2.8 Ang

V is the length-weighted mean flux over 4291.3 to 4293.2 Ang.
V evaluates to 20.5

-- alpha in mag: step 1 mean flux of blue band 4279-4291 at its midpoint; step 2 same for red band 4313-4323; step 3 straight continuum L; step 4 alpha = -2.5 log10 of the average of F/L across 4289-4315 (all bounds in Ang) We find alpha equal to 0.31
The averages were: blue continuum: 22.4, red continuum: 26.5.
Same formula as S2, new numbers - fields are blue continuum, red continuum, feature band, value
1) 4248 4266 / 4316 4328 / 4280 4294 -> 1.4 Ang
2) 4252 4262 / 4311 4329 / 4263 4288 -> 0.0 Ang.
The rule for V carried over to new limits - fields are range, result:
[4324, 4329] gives 22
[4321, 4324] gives 23.7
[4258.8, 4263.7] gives 23.8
